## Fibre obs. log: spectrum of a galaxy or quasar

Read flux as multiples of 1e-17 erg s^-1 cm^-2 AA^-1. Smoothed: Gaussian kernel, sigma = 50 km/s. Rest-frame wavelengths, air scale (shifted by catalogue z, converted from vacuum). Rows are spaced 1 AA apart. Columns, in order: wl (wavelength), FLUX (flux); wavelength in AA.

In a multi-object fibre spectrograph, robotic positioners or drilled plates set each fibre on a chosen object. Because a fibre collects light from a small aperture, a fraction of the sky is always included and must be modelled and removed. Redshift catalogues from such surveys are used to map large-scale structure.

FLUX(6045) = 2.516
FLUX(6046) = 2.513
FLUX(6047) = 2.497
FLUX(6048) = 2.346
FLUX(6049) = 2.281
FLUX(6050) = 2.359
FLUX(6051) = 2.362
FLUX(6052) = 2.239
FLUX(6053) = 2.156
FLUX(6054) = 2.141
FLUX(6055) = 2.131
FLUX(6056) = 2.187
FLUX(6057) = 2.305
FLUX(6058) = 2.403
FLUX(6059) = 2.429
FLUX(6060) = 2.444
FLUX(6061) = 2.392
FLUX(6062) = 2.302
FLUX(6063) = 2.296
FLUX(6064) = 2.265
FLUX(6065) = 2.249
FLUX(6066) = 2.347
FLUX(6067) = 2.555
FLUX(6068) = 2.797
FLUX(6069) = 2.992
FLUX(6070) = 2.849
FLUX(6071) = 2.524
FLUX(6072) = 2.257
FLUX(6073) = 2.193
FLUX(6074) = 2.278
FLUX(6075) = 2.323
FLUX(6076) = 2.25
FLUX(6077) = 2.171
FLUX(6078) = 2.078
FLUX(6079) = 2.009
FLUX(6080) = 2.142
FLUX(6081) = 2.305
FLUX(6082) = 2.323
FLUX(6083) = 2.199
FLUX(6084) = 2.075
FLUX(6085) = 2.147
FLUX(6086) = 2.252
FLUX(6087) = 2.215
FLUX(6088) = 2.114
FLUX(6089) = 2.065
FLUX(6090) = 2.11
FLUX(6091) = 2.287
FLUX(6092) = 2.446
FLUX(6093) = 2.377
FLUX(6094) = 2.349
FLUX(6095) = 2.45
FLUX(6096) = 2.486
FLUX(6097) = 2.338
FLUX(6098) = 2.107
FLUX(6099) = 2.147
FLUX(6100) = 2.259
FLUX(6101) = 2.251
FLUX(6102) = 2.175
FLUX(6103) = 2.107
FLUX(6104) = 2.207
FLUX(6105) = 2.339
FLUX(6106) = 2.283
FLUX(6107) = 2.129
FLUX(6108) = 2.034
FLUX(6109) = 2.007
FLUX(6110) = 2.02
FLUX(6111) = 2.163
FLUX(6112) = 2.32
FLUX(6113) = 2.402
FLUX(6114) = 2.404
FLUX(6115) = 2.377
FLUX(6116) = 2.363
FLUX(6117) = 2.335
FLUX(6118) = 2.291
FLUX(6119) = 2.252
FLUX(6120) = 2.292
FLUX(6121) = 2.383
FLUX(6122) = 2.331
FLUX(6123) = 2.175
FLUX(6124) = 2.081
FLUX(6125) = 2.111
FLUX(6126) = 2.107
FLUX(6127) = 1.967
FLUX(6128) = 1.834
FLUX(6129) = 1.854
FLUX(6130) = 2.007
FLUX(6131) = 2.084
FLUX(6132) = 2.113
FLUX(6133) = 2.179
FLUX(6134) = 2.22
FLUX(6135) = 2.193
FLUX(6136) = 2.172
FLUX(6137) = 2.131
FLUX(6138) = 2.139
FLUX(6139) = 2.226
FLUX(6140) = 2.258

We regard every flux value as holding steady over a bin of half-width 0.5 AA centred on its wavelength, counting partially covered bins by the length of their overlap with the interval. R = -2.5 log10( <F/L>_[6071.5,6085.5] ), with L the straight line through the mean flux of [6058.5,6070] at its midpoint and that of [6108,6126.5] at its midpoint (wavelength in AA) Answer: 0.10 mag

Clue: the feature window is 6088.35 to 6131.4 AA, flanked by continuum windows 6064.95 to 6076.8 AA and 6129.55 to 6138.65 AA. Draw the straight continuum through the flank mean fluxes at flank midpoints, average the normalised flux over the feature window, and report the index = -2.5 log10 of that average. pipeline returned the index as 0.03 mag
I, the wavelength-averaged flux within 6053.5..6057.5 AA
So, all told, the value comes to 2.19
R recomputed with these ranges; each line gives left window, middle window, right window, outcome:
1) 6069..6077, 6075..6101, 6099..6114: 0.04 mag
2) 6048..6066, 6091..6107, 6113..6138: -0.03 mag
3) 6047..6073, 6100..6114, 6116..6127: 0.03 mag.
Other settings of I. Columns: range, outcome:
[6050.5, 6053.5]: 2.25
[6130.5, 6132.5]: 2.1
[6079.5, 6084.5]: 2.21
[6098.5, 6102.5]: 2.21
